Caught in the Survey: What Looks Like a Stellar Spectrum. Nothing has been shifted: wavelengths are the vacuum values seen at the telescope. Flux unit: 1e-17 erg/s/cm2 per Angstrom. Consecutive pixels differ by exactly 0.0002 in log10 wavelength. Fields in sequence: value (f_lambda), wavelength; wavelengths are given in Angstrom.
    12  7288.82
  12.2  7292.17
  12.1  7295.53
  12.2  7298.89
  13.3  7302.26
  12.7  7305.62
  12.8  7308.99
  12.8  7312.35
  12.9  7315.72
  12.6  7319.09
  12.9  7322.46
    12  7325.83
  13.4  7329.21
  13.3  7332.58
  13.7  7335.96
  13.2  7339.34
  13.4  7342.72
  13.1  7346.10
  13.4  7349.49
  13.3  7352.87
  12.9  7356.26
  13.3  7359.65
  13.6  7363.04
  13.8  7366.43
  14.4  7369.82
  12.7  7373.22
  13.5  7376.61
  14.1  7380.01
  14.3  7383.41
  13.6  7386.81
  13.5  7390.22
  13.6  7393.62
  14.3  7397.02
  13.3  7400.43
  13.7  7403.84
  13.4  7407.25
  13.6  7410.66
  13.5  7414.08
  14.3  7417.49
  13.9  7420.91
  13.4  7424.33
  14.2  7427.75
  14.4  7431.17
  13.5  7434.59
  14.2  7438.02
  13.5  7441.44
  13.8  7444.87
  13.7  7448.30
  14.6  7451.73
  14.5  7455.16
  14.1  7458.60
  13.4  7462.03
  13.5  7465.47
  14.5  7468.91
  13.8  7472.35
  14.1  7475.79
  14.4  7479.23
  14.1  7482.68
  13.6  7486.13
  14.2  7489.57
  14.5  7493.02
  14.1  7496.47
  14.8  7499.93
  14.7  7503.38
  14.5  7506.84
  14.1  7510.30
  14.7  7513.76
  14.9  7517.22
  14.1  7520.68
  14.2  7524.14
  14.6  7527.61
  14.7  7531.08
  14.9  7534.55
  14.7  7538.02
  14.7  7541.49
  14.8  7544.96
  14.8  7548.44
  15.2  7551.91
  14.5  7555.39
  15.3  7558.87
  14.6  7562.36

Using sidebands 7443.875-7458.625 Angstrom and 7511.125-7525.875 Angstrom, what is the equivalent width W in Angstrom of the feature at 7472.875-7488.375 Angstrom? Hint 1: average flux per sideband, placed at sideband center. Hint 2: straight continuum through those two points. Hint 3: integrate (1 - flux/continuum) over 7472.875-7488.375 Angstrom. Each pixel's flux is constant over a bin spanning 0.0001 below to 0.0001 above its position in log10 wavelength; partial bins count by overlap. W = 0.3 Angstrom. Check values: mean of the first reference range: 14.2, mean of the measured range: 14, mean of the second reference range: 14.5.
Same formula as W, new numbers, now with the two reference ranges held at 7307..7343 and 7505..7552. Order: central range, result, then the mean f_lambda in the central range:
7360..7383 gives -0.58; 13.7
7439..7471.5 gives 0.17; 14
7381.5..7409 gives -0.34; 13.7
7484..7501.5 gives 0.12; 14.2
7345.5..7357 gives -0.01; 13.2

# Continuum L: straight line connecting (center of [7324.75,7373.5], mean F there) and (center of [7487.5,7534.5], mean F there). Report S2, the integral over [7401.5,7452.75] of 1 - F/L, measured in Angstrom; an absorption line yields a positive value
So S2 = 0.20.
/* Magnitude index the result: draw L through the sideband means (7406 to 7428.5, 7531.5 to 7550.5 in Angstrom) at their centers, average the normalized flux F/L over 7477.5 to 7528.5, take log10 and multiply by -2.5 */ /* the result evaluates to 0.01 mag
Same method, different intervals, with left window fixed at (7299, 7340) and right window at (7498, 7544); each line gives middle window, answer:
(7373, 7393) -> -0.02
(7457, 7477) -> 0.02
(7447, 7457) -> -0.02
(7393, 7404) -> -0.01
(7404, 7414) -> 0.01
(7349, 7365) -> -0.01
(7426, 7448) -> 0.00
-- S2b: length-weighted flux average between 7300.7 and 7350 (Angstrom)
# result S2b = 13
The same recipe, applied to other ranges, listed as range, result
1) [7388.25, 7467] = 13.8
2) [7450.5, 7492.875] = 14.1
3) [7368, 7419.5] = 13.7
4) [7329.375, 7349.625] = 13.3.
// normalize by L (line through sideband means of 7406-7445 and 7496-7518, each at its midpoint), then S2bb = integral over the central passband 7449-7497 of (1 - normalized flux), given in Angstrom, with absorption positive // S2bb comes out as 0.50 Angstrom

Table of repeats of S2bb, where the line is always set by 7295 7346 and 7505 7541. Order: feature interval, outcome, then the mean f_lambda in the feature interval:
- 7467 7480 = -0.03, 14.2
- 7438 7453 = 0.01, 13.9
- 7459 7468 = 0.27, 13.6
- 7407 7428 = -0.09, 13.7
